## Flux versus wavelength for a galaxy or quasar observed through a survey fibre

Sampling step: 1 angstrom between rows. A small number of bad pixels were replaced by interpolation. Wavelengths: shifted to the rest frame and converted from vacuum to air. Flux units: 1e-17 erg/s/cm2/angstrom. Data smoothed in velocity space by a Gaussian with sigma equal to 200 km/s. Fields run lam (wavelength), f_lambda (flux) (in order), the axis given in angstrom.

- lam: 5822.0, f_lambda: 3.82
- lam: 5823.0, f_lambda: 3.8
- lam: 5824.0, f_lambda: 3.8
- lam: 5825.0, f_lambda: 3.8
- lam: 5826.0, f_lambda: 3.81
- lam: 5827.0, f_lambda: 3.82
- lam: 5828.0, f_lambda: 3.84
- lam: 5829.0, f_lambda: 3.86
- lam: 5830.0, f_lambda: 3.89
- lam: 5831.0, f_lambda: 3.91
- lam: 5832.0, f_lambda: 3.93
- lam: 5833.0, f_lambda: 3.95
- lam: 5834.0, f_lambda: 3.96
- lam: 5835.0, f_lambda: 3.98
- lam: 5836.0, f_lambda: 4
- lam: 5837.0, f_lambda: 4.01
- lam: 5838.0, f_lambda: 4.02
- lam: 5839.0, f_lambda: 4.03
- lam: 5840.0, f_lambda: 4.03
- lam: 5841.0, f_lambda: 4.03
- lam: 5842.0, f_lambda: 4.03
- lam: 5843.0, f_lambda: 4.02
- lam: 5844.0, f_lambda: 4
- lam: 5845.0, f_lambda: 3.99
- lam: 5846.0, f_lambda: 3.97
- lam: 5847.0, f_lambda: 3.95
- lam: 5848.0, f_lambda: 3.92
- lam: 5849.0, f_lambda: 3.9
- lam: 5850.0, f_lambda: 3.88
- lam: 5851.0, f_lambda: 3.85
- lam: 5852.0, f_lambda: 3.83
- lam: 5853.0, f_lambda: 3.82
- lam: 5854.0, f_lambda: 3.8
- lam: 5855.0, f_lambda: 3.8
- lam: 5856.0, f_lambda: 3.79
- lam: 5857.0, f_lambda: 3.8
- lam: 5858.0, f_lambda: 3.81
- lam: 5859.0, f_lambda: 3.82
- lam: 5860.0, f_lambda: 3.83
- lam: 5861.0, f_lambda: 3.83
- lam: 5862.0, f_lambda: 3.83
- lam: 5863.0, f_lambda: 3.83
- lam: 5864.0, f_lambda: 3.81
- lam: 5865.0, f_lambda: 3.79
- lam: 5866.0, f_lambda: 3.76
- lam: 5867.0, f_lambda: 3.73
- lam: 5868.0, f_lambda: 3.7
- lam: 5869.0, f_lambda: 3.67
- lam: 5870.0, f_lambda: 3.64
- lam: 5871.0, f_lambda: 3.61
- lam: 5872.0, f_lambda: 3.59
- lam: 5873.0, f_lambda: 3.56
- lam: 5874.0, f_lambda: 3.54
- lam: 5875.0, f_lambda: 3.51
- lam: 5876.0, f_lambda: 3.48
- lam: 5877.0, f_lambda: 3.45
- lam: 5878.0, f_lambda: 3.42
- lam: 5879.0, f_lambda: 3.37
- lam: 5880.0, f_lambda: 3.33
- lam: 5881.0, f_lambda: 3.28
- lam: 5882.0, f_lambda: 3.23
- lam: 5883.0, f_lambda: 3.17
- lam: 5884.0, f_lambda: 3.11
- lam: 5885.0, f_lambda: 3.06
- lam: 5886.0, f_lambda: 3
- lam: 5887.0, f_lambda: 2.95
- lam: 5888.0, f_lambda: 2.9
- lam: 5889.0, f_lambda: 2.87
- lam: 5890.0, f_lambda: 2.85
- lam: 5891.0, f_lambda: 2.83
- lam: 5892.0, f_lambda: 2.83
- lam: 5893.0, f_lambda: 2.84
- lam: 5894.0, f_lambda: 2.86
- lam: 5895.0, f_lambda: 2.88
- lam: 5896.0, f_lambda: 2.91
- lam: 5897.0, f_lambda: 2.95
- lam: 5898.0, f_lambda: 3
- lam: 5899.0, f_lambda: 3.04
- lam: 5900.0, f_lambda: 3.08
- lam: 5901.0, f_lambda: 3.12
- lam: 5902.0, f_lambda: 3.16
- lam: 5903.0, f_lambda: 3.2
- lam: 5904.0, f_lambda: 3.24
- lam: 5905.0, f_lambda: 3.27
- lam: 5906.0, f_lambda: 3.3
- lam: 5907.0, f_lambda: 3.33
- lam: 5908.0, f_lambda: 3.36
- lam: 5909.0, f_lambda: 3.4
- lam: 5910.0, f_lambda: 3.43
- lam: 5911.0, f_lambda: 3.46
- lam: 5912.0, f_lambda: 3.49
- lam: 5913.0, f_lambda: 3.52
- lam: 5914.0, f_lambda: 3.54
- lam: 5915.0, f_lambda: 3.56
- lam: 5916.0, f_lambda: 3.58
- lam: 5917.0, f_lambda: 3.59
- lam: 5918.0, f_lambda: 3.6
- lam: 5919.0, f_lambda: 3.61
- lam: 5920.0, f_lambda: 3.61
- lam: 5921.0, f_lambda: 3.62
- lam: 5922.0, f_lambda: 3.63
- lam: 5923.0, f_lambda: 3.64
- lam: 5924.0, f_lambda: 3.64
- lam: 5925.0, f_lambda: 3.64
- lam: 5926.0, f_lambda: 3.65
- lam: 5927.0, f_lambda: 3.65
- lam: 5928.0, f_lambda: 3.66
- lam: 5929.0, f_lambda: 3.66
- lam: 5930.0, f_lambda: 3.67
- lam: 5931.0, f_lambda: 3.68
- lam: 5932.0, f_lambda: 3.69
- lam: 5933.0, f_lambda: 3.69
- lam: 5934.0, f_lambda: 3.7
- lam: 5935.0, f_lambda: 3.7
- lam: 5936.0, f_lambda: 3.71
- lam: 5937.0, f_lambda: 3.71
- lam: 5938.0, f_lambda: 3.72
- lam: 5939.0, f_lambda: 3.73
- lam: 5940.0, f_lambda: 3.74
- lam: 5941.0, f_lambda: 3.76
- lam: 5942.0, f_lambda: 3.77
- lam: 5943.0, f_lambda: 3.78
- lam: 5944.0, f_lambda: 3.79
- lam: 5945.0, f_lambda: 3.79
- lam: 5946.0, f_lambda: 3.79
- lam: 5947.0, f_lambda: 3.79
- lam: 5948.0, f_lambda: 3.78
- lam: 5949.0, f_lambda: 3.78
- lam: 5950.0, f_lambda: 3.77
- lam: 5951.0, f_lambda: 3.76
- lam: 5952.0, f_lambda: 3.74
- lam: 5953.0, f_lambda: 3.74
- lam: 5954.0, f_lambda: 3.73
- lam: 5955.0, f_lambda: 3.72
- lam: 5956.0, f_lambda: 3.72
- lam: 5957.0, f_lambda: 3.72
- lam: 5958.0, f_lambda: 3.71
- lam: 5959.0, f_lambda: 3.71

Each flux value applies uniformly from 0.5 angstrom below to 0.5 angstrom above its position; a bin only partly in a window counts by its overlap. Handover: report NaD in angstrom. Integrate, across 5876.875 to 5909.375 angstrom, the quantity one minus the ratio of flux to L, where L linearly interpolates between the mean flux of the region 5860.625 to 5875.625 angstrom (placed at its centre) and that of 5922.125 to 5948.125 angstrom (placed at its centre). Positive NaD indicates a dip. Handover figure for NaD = 5.2 angstrom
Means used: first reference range 3.69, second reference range 3.71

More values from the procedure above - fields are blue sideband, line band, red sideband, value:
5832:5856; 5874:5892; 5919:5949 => 3.2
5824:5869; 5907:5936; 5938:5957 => 1.5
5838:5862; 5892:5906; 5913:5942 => 2.6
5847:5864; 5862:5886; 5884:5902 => -0.7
